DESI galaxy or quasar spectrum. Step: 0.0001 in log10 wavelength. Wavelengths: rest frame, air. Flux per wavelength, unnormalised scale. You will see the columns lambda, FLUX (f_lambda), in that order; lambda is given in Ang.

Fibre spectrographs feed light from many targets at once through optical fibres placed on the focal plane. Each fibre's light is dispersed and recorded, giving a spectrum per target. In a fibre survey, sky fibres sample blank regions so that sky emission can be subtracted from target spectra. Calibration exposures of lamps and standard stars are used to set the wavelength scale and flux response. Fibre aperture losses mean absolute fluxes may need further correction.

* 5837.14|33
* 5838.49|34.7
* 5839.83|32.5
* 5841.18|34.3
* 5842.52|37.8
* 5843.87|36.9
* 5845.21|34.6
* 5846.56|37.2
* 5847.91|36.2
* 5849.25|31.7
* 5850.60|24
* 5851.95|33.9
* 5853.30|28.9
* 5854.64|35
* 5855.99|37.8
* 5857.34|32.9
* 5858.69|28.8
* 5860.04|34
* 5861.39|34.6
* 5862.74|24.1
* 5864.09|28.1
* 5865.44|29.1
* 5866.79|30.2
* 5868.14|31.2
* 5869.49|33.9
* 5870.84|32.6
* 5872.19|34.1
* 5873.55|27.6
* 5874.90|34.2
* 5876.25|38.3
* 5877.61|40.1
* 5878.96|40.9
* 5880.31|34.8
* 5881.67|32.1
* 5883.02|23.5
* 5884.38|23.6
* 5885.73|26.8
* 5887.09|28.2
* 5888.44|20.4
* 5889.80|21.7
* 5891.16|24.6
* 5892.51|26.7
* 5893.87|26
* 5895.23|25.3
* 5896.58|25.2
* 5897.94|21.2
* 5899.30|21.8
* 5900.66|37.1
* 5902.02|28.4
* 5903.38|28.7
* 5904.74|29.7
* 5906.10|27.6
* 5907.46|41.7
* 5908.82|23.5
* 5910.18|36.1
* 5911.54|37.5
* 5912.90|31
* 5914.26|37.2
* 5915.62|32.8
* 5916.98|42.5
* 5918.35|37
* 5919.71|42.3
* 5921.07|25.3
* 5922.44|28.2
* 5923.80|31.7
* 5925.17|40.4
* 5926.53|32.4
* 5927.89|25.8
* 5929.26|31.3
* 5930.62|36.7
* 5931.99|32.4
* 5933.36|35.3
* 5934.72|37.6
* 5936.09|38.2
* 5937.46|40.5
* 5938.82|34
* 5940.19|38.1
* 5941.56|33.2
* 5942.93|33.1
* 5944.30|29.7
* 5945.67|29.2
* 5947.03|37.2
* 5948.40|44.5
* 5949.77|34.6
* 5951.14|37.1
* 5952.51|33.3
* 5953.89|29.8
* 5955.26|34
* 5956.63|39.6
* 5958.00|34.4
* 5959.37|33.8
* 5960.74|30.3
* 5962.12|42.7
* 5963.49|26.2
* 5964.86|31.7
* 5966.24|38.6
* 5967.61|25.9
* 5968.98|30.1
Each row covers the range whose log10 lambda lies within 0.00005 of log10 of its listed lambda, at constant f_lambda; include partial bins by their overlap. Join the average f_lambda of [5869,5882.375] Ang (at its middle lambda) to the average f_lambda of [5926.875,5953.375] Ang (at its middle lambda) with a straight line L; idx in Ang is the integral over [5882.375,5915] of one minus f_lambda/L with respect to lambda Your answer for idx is 6.31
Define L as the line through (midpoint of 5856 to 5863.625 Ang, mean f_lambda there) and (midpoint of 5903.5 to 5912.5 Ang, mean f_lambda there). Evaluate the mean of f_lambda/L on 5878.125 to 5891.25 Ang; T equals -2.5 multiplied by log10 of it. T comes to 0.14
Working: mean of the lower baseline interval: 31.4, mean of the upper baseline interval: 32.4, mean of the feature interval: 27.9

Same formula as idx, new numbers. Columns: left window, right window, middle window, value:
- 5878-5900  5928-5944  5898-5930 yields -1.39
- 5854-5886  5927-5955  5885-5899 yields 3.54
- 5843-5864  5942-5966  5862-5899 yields 4.54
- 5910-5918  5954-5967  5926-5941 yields 0.28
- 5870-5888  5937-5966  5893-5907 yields 2.31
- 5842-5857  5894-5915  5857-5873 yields 0.86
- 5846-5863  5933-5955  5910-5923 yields -0.23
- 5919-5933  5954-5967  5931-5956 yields -1.19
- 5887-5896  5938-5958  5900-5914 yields -2.53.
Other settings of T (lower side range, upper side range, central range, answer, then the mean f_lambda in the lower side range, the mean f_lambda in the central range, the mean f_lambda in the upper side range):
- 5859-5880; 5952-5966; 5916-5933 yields -0.01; 32.8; 33.8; 33.7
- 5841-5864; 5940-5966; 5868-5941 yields 0.06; 32.9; 31.8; 34.3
